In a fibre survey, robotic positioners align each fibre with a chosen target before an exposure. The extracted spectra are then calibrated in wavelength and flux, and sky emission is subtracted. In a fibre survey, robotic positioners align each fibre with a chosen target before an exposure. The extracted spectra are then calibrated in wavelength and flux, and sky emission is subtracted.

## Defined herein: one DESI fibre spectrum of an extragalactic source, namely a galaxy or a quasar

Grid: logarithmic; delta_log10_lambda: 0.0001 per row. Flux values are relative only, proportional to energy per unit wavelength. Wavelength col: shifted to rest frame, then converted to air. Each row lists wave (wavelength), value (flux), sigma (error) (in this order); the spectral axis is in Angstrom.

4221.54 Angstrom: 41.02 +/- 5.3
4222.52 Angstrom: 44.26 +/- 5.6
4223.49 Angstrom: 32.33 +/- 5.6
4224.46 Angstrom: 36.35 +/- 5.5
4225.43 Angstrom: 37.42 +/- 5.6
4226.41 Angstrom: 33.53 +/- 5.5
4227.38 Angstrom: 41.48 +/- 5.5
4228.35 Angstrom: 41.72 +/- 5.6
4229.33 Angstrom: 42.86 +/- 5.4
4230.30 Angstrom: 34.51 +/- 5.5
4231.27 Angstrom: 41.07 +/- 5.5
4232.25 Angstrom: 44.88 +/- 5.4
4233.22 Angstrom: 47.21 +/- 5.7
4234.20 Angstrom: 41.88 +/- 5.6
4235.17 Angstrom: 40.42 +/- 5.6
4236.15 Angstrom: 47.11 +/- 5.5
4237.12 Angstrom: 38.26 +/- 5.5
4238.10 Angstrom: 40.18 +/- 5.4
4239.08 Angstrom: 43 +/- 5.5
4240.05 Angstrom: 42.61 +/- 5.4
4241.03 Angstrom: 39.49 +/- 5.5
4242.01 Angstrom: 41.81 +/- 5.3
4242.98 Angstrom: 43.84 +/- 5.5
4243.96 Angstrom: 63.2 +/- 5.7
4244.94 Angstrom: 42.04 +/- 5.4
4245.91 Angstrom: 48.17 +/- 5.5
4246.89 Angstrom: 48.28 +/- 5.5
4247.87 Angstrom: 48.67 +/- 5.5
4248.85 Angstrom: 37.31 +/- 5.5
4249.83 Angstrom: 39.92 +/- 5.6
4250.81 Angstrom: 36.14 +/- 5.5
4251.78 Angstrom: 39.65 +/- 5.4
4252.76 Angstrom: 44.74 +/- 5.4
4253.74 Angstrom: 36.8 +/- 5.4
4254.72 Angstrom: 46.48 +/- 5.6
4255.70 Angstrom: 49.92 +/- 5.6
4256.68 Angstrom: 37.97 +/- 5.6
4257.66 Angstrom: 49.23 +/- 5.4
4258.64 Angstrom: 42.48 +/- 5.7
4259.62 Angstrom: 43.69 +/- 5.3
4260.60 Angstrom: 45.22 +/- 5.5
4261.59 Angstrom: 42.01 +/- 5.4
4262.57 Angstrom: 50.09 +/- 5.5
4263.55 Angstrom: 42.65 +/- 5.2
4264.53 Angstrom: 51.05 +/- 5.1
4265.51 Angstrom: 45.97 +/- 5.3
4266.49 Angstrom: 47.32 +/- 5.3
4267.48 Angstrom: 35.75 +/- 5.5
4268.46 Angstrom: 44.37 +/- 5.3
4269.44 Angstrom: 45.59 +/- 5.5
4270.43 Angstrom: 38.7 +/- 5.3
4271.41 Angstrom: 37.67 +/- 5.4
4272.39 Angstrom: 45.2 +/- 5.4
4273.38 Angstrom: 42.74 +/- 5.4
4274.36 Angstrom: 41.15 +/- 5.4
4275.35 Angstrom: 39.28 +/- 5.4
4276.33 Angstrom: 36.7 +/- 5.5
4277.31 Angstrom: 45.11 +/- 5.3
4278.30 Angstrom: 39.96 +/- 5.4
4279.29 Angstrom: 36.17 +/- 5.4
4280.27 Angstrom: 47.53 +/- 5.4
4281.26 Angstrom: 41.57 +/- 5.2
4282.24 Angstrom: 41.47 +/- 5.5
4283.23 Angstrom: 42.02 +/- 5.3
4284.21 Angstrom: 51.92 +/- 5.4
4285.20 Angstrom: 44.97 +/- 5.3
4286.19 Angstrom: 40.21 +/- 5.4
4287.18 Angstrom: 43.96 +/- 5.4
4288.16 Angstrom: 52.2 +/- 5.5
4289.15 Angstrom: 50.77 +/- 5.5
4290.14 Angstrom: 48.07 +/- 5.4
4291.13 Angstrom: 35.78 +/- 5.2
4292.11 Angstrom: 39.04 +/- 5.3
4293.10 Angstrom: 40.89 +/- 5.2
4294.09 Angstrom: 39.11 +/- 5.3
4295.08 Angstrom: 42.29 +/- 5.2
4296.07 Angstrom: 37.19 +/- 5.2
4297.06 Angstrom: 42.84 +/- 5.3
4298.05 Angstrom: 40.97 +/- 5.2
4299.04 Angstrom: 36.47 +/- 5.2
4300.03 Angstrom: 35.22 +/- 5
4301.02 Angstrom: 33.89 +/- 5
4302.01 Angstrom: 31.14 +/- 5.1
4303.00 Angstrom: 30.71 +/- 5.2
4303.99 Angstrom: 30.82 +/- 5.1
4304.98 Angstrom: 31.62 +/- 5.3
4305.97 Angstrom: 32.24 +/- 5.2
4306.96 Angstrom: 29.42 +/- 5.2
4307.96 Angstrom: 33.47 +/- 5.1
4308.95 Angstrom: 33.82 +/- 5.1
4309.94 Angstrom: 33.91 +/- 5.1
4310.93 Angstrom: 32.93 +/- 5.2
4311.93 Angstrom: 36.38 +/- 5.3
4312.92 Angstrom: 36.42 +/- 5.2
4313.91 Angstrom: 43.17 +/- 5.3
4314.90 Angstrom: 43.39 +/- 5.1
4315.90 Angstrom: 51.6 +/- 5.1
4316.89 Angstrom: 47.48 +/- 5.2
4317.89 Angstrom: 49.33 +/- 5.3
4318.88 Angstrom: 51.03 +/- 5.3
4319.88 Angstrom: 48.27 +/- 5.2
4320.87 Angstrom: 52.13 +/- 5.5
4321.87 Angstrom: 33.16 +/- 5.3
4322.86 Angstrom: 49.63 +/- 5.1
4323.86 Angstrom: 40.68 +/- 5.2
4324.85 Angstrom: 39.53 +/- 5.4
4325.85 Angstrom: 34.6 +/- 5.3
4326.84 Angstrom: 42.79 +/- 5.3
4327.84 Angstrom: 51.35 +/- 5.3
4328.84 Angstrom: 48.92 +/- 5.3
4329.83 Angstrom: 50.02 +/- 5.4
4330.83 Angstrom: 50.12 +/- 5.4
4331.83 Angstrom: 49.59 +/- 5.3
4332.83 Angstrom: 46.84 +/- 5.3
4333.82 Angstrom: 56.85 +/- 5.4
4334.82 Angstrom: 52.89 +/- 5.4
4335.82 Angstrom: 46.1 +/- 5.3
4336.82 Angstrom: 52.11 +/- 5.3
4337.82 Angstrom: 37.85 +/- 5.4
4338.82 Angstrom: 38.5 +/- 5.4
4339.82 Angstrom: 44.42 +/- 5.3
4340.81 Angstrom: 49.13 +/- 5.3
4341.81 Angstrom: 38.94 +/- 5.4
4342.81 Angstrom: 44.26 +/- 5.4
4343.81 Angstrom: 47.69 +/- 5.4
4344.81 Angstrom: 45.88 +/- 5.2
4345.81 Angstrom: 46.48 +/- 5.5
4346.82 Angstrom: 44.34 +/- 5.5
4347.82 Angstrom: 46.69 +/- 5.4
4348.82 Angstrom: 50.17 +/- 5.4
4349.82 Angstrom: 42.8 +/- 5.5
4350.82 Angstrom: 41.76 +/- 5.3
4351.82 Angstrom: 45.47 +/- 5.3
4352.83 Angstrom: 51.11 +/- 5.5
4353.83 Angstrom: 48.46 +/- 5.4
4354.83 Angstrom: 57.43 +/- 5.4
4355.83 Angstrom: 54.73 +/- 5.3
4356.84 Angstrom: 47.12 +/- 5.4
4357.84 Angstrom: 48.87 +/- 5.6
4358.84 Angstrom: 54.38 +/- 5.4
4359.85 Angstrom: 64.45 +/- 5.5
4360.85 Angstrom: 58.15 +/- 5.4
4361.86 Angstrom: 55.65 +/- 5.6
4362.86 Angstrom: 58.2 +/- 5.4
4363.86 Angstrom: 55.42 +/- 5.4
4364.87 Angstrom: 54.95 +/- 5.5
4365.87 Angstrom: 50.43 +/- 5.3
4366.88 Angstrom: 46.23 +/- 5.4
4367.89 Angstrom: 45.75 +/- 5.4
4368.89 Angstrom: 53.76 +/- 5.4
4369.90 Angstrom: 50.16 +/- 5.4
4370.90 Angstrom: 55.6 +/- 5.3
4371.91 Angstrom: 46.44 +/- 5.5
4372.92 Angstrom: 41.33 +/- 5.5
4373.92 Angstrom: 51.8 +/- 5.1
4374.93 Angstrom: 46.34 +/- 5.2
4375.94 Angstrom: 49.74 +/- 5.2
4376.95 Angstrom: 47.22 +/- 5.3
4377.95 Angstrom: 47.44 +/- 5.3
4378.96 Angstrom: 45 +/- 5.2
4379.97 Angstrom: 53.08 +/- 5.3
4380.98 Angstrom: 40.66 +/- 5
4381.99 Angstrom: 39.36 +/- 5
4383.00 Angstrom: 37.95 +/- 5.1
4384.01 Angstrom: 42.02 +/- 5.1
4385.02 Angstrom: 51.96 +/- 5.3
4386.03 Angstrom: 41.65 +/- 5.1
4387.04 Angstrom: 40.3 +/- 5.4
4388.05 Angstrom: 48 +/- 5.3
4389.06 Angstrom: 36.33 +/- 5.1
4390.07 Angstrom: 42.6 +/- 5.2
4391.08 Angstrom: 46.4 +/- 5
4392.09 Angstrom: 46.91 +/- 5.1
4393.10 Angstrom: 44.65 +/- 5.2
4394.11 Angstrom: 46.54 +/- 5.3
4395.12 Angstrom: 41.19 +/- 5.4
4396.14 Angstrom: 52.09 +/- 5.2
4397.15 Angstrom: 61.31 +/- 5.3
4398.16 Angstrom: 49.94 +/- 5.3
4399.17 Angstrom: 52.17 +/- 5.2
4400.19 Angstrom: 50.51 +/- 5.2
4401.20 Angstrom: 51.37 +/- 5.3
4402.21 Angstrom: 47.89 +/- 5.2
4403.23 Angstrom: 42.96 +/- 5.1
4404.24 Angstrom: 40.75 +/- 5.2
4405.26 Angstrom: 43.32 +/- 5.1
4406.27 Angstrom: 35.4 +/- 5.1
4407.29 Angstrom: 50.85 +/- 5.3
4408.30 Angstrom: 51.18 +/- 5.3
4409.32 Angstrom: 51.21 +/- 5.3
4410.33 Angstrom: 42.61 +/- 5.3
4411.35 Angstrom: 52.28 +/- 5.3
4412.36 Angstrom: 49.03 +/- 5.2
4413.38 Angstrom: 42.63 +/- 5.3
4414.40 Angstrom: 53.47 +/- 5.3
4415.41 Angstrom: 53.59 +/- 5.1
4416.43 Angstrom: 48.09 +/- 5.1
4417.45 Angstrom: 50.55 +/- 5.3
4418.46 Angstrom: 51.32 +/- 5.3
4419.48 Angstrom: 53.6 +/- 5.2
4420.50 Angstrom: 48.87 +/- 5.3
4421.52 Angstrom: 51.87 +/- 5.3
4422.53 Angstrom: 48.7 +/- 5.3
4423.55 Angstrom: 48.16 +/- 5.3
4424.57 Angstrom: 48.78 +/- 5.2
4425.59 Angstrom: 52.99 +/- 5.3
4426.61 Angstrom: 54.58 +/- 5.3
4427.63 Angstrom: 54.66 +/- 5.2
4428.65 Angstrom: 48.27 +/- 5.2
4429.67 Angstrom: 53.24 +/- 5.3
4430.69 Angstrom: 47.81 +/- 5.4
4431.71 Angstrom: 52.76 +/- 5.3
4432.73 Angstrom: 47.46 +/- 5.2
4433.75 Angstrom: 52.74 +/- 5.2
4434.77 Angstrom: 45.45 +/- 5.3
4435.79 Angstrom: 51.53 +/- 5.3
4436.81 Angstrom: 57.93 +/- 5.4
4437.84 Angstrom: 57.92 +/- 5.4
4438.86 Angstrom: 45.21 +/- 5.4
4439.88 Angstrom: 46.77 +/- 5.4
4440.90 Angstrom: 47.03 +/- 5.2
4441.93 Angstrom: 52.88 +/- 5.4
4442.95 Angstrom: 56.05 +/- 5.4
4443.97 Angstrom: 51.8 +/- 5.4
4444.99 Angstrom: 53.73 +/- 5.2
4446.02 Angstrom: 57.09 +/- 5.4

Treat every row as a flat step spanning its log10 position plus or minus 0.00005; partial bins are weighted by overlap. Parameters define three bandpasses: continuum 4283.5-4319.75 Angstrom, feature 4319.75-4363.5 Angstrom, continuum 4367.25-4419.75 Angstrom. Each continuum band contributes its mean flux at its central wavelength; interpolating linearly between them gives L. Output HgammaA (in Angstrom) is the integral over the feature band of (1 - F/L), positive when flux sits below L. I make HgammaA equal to -4.9 Angstrom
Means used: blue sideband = 39.9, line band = 48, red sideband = 47.2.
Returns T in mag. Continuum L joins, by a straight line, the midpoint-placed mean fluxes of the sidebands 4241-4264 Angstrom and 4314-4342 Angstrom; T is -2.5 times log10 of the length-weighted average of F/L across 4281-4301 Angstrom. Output 0.08 mag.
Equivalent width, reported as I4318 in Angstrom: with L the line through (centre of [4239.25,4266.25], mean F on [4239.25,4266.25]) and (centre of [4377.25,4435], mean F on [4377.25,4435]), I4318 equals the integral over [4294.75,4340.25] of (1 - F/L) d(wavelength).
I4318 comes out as 4.3 Angstrom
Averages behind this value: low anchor 44.4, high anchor 47.9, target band 41.6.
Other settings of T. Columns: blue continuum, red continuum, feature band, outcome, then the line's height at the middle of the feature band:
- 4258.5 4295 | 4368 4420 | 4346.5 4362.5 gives -0.11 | 45.9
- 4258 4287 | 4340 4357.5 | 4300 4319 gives 0.21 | 45.1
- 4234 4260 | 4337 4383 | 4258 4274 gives 0.01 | 44.3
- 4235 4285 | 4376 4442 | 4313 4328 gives 0.01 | 45.3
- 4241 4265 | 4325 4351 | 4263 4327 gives 0.11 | 45.3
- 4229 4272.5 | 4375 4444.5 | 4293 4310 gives 0.27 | 45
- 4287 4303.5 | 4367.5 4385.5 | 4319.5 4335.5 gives -0.10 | 42.7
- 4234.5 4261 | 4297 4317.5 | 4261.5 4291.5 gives -0.09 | 40.2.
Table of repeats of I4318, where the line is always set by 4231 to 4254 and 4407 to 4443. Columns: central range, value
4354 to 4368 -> -1.7 Angstrom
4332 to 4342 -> 0.1 Angstrom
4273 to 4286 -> 0.7 Angstrom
